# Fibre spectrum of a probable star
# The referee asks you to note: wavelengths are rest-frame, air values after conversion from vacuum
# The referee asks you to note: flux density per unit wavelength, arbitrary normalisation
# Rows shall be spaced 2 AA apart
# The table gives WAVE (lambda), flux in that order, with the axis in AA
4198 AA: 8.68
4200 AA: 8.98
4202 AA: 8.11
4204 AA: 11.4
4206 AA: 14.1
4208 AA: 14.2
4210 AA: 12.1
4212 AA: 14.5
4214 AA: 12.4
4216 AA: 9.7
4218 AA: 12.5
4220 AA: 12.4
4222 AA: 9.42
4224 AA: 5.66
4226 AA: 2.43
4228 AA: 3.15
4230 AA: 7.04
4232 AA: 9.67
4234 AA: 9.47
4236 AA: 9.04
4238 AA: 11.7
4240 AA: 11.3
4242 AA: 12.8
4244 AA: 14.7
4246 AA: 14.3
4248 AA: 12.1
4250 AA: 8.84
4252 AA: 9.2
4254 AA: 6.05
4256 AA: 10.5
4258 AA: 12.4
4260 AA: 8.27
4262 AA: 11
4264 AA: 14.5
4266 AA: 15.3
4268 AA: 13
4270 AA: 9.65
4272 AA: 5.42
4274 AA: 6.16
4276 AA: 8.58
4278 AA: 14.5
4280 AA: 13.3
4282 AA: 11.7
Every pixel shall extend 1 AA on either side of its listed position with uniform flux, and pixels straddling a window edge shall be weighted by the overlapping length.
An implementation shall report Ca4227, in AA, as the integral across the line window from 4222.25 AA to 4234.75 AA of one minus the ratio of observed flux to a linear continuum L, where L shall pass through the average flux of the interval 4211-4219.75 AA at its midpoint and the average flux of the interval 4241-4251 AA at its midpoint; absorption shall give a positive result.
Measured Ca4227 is 6.09 AA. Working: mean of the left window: 12.3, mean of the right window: 12.5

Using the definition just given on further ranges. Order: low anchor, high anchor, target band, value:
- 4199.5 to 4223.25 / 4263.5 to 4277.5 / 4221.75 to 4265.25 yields 4.6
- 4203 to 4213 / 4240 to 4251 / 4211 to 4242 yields 8.2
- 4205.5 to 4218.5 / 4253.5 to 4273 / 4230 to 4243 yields 1.5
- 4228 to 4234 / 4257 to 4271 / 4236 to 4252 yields -4.3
